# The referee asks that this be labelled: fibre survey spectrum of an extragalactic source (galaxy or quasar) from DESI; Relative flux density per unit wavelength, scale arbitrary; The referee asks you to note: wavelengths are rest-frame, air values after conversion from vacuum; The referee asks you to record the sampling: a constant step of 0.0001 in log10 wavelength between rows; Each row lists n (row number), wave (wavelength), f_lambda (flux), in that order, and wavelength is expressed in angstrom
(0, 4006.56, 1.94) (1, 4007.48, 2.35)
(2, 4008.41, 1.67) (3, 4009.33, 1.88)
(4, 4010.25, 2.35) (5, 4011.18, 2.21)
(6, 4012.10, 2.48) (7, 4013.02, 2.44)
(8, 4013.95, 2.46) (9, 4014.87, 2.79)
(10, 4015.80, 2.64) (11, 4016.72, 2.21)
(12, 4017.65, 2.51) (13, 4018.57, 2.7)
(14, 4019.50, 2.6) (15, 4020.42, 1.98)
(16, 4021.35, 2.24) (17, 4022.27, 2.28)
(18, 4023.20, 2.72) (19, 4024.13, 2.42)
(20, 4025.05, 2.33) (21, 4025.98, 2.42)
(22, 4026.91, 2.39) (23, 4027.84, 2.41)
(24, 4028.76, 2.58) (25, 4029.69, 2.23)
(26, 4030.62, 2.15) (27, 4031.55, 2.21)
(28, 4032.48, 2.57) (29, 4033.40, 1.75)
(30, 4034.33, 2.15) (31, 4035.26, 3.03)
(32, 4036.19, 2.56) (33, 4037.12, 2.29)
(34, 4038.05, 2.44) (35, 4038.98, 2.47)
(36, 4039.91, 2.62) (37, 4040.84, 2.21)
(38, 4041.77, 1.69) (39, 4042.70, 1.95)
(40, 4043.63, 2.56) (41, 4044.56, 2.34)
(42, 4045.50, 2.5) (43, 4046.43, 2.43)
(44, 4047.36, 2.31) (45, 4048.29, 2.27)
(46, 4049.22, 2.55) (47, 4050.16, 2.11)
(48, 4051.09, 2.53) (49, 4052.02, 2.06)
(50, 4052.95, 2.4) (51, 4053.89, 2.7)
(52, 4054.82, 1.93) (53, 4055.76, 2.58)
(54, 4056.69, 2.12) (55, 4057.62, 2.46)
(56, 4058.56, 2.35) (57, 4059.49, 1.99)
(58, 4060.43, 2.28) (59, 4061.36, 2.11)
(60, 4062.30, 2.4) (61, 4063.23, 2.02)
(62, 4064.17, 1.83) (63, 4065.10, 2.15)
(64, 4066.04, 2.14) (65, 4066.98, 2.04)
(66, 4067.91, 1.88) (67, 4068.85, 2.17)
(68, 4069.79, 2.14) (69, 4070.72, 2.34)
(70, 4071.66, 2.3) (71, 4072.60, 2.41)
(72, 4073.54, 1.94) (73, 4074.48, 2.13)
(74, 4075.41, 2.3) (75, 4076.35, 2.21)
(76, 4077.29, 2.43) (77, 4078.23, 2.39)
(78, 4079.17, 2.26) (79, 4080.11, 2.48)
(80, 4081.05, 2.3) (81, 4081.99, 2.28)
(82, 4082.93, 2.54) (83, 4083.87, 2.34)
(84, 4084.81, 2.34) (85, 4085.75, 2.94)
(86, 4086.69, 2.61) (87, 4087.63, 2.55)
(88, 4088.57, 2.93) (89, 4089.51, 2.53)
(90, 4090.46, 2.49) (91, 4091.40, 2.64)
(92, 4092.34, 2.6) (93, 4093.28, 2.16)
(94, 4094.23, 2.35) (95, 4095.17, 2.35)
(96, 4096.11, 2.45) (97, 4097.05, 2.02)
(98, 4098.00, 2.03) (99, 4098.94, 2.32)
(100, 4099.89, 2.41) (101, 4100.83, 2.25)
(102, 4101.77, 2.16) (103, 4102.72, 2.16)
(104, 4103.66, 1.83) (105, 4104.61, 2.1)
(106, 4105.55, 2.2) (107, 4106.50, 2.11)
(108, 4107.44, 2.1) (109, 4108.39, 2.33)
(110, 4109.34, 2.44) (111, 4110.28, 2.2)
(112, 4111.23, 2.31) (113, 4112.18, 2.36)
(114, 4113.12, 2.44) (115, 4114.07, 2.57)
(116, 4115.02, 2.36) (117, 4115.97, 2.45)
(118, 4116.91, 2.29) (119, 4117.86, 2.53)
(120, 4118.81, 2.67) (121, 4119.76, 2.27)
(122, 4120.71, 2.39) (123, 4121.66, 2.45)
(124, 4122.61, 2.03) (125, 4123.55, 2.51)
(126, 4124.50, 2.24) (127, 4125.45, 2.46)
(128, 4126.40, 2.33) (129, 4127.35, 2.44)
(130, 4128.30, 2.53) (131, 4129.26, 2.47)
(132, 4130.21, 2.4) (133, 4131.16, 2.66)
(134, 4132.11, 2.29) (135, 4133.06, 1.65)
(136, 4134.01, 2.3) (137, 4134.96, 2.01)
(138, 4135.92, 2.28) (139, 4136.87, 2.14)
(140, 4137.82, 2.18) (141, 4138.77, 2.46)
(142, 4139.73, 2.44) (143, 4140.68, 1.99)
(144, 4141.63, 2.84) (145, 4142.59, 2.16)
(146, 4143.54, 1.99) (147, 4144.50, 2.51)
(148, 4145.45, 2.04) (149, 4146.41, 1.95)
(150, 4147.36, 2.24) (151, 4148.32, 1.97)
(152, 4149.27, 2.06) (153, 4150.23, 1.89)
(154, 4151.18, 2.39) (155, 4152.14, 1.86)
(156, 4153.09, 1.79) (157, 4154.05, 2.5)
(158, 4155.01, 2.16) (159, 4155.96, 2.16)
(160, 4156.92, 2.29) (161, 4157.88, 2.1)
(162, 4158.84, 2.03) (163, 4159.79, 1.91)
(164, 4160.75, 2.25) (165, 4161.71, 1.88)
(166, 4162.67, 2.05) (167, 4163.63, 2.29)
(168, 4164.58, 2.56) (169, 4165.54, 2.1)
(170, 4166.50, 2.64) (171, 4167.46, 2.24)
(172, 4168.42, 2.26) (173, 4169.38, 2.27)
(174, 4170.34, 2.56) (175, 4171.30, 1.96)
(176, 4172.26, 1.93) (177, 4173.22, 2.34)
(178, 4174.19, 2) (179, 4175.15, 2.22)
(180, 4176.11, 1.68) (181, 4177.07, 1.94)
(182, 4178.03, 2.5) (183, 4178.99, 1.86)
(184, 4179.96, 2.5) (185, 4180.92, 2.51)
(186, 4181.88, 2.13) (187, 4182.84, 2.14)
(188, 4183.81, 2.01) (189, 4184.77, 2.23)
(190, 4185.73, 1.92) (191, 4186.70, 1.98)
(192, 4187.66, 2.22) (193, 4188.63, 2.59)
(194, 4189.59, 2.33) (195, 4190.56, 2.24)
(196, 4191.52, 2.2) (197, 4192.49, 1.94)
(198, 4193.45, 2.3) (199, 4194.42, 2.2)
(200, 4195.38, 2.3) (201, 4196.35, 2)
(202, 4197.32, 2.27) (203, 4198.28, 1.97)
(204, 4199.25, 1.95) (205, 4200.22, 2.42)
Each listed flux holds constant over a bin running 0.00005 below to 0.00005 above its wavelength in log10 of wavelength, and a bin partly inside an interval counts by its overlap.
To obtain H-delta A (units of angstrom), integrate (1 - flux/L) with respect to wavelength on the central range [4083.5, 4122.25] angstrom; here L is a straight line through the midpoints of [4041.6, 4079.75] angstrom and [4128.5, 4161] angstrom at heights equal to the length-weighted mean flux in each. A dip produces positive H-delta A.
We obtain -2.6 angstrom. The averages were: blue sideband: 2.24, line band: 2.37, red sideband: 2.19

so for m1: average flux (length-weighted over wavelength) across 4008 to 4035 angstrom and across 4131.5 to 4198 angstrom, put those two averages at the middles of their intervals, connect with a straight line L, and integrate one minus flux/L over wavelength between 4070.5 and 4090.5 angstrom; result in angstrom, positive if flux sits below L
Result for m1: -1.19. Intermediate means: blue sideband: 2.34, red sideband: 2.18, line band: 2.41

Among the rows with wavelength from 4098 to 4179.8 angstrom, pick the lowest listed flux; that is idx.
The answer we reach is 1.65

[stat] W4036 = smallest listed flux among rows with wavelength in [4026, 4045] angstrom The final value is 1.69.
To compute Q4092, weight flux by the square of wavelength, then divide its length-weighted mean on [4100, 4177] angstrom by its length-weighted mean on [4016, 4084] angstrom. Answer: 1.01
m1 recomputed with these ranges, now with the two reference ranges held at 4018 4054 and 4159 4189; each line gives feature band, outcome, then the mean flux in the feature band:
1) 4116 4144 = -1.11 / 2.33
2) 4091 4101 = -0.19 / 2.33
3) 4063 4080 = 0.98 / 2.18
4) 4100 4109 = 0.47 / 2.15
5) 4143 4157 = 0.61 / 2.12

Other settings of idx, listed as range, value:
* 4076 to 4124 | 1.83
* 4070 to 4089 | 1.94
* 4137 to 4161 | 1.79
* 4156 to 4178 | 1.68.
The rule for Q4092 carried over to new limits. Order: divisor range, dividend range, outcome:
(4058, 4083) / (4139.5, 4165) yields 1.01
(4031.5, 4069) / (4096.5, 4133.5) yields 1.05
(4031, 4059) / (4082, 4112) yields 1.03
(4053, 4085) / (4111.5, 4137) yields 1.08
